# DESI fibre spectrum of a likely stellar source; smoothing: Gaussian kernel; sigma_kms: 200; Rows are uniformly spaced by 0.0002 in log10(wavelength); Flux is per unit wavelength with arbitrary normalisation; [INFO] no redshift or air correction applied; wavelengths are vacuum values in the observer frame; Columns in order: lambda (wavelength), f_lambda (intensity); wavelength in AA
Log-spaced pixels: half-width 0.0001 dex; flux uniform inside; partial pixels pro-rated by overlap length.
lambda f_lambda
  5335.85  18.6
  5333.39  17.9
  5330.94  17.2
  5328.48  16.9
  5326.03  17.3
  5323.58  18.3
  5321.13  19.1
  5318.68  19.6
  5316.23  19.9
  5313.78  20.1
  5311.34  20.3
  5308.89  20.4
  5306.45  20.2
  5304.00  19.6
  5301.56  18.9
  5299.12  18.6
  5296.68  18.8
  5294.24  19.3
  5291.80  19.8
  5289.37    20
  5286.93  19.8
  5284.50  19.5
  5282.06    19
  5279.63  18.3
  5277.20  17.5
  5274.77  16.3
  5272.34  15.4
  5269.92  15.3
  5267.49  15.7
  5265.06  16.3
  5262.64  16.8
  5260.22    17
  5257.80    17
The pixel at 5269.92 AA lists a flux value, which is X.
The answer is 15.3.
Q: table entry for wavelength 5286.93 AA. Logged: 19.8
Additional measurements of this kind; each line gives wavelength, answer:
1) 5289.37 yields 20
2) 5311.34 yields 20.3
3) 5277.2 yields 17.5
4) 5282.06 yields 19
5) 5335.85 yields 18.6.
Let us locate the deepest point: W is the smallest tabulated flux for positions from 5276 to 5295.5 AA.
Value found 17.5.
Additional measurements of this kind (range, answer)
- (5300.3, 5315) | 18.9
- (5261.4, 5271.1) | 15.3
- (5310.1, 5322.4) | 19.1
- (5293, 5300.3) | 18.6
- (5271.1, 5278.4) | 15.4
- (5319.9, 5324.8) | 18.3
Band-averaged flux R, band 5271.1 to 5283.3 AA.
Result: 17.3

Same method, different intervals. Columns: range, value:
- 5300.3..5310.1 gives 19.8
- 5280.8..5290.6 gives 19.6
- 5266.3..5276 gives 15.7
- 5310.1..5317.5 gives 20.1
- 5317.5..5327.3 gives 18.6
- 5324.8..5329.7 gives 17.1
